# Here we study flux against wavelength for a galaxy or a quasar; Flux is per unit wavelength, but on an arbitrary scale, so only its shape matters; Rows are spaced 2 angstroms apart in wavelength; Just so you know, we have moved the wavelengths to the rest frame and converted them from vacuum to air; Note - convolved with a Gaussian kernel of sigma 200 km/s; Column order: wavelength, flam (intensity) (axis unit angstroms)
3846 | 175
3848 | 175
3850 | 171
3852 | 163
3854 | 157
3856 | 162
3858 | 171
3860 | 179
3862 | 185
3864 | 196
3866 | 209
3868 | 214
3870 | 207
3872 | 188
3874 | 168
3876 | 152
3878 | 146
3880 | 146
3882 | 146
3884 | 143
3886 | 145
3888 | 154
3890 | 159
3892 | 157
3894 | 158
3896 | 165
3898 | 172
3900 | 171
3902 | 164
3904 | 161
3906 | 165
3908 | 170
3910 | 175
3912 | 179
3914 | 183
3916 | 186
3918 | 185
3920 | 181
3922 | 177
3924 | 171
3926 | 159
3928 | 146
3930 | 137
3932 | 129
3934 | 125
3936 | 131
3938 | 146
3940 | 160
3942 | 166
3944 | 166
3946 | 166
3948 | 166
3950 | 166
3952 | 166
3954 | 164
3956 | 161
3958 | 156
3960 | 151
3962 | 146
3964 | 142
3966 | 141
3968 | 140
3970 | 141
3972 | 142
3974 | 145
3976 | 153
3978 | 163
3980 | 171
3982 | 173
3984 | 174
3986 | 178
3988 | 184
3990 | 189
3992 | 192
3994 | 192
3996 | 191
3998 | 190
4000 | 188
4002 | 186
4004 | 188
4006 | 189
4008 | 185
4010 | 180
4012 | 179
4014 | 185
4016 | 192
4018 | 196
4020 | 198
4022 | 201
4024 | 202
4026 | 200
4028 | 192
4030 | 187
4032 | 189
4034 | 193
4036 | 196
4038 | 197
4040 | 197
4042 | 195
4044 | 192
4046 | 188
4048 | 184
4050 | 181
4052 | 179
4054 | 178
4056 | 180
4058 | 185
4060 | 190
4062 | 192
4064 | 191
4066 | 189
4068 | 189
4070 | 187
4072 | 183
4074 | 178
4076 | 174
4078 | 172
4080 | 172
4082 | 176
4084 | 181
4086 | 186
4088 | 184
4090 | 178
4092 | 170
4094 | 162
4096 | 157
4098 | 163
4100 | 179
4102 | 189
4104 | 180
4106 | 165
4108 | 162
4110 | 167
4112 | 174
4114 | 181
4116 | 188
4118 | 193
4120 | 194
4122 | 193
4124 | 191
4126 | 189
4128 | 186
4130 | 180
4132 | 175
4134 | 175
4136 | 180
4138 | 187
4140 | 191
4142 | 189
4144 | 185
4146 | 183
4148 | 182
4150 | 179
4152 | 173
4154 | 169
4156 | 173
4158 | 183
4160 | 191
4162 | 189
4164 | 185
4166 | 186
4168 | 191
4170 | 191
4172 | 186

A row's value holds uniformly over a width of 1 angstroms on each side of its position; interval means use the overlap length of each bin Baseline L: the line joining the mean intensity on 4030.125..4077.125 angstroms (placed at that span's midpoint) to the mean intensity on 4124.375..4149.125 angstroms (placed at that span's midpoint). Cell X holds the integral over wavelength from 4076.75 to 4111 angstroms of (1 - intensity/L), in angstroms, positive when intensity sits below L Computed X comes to 2.29 angstroms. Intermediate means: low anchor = 187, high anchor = 184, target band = 173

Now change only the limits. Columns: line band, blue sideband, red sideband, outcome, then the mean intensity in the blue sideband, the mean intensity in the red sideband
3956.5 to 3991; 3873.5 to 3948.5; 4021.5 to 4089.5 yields 2.7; 160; 187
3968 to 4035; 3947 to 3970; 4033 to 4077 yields -5.0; 154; 187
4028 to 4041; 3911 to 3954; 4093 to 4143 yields -1.6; 162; 180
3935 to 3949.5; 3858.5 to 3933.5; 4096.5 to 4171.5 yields 1.1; 168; 182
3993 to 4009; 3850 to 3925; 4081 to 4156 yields -1.3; 171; 179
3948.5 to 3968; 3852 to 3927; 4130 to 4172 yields 2.2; 170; 183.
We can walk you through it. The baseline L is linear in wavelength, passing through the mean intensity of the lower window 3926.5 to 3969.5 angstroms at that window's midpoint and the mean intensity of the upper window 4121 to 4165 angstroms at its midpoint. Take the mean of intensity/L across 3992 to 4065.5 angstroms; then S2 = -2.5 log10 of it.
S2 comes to -0.16 mag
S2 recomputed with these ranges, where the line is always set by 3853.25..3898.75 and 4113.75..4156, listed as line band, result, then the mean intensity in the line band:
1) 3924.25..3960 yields 0.12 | 154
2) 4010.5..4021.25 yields -0.08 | 190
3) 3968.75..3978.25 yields 0.18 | 147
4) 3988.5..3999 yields -0.09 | 190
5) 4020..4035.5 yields -0.10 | 195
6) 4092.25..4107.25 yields 0.07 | 171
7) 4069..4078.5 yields 0.01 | 179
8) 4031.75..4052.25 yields -0.07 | 191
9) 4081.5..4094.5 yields 0.02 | 177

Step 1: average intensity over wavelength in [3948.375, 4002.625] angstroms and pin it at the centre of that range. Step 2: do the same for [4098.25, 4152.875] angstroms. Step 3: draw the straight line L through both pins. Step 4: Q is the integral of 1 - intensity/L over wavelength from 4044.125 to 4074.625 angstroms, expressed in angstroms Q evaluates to -1.83 angstroms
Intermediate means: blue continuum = 166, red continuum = 182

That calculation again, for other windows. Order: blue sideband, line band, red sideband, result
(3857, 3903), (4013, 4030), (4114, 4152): -1.63 angstroms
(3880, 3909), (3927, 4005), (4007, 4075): 5.42 angstroms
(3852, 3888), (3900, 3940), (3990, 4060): 3.37 angstroms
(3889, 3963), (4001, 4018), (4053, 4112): -1.57 angstroms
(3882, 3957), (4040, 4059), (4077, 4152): -1.32 angstroms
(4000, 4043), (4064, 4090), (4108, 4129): 0.88 angstroms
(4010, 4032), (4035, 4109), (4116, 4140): 3.25 angstroms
